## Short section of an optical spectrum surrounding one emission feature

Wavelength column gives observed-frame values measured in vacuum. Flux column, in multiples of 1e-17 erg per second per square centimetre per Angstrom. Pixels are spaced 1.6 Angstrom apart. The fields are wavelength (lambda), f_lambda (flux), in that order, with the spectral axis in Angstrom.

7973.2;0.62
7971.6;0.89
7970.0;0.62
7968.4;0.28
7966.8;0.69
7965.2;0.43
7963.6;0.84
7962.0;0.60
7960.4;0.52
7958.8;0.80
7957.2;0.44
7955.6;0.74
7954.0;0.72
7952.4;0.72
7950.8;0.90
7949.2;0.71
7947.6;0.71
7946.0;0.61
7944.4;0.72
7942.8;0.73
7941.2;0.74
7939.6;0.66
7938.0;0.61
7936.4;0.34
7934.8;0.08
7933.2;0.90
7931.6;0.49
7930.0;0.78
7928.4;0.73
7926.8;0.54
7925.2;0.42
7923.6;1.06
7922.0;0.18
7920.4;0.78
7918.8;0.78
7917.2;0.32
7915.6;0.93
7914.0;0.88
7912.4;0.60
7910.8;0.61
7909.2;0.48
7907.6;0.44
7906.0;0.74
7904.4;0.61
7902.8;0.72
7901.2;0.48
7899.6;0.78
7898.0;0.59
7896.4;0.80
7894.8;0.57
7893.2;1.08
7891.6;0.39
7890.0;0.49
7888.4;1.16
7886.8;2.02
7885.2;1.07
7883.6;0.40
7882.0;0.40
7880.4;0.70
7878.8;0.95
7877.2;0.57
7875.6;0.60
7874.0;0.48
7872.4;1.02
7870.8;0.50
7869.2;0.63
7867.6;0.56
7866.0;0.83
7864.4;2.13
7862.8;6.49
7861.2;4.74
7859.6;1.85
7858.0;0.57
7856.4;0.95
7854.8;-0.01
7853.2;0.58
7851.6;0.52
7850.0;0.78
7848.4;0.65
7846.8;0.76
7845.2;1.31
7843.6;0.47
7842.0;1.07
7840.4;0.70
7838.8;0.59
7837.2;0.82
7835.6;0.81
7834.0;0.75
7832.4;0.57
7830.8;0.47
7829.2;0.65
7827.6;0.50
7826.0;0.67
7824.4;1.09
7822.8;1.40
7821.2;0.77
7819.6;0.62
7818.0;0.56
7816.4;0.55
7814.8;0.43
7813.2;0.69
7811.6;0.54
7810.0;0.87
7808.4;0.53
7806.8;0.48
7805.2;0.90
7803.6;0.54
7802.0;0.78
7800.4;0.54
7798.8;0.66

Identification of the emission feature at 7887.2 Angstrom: [N II]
